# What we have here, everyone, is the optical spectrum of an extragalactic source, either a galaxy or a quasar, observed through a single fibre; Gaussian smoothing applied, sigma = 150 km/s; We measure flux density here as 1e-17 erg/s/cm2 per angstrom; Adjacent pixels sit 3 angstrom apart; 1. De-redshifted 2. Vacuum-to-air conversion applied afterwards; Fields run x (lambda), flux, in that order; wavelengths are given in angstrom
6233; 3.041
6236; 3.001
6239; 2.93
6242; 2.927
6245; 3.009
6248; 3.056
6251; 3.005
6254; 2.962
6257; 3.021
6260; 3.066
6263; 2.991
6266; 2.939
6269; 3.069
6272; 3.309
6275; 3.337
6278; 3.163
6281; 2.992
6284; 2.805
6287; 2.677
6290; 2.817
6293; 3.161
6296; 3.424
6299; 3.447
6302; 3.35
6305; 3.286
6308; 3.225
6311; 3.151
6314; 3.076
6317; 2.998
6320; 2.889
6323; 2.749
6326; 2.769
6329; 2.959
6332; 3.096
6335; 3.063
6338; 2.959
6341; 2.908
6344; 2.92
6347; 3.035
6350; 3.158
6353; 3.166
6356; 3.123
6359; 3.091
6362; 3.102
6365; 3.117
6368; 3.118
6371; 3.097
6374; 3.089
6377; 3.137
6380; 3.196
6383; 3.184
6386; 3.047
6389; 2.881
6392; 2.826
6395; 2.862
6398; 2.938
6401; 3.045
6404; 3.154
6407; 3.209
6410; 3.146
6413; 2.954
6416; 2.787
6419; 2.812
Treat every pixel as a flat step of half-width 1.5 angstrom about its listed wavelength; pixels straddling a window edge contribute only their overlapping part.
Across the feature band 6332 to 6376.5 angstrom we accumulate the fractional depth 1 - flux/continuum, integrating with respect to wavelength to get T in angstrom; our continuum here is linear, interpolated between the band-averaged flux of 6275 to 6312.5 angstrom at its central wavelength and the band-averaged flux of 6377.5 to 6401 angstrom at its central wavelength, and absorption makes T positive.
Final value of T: -0.3 angstrom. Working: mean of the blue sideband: 3.13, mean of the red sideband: 3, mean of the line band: 3.07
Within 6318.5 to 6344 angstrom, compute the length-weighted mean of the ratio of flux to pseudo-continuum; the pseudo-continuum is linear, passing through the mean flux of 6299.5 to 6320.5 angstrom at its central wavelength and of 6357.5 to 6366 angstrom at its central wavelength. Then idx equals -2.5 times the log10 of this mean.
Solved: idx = 0.08 mag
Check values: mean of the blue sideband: 3.17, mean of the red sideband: 3.1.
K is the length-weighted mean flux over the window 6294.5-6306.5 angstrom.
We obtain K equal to 3.38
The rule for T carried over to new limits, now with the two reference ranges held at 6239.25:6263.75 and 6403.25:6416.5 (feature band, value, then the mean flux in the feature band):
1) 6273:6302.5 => -0.9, 3.11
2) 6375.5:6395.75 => 0.2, 3.02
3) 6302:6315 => -0.8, 3.21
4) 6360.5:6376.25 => -0.3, 3.11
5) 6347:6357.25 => -0.3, 3.13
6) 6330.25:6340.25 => 0.0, 3.03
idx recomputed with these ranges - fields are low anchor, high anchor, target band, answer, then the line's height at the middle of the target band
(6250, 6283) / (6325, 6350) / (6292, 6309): -0.10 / 3.03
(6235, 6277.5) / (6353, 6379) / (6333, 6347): 0.04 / 3.1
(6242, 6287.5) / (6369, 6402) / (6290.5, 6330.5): -0.03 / 3.03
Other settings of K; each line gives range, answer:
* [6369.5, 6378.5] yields 3.11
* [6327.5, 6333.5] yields 3.03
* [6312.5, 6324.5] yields 2.93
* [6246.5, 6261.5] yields 3.02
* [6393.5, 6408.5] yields 3.04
